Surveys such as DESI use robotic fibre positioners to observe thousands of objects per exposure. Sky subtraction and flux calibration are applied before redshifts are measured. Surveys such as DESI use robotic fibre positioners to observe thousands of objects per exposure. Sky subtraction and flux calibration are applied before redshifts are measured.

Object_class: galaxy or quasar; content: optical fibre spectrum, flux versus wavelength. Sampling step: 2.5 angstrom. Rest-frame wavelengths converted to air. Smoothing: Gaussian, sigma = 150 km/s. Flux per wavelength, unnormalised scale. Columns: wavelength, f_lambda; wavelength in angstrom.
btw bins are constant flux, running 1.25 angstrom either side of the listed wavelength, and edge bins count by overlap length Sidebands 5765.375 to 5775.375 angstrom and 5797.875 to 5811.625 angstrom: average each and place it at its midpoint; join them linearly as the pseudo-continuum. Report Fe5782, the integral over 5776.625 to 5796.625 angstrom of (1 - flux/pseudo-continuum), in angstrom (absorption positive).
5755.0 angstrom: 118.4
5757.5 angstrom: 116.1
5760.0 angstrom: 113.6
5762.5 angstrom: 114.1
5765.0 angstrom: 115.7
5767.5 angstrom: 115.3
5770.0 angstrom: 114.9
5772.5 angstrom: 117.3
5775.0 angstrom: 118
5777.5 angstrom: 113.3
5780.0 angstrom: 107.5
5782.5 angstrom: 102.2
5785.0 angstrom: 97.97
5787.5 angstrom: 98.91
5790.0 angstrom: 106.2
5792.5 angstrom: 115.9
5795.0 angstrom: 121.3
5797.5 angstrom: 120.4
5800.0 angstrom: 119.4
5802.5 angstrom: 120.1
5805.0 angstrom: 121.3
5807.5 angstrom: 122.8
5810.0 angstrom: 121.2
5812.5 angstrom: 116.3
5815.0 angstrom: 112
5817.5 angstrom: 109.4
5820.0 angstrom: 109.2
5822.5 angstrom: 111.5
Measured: 1.7 angstrom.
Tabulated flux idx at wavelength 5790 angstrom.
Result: 106.2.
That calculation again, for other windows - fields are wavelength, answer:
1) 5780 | 107.5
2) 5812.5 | 116.3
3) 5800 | 119.4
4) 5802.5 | 120.1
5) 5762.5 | 114.1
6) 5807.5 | 122.8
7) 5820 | 109.2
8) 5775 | 118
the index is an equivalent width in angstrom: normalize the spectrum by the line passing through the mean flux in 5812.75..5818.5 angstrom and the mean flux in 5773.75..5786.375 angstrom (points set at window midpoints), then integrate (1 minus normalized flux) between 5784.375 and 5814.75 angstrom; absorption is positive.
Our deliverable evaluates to -1.50 angstrom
